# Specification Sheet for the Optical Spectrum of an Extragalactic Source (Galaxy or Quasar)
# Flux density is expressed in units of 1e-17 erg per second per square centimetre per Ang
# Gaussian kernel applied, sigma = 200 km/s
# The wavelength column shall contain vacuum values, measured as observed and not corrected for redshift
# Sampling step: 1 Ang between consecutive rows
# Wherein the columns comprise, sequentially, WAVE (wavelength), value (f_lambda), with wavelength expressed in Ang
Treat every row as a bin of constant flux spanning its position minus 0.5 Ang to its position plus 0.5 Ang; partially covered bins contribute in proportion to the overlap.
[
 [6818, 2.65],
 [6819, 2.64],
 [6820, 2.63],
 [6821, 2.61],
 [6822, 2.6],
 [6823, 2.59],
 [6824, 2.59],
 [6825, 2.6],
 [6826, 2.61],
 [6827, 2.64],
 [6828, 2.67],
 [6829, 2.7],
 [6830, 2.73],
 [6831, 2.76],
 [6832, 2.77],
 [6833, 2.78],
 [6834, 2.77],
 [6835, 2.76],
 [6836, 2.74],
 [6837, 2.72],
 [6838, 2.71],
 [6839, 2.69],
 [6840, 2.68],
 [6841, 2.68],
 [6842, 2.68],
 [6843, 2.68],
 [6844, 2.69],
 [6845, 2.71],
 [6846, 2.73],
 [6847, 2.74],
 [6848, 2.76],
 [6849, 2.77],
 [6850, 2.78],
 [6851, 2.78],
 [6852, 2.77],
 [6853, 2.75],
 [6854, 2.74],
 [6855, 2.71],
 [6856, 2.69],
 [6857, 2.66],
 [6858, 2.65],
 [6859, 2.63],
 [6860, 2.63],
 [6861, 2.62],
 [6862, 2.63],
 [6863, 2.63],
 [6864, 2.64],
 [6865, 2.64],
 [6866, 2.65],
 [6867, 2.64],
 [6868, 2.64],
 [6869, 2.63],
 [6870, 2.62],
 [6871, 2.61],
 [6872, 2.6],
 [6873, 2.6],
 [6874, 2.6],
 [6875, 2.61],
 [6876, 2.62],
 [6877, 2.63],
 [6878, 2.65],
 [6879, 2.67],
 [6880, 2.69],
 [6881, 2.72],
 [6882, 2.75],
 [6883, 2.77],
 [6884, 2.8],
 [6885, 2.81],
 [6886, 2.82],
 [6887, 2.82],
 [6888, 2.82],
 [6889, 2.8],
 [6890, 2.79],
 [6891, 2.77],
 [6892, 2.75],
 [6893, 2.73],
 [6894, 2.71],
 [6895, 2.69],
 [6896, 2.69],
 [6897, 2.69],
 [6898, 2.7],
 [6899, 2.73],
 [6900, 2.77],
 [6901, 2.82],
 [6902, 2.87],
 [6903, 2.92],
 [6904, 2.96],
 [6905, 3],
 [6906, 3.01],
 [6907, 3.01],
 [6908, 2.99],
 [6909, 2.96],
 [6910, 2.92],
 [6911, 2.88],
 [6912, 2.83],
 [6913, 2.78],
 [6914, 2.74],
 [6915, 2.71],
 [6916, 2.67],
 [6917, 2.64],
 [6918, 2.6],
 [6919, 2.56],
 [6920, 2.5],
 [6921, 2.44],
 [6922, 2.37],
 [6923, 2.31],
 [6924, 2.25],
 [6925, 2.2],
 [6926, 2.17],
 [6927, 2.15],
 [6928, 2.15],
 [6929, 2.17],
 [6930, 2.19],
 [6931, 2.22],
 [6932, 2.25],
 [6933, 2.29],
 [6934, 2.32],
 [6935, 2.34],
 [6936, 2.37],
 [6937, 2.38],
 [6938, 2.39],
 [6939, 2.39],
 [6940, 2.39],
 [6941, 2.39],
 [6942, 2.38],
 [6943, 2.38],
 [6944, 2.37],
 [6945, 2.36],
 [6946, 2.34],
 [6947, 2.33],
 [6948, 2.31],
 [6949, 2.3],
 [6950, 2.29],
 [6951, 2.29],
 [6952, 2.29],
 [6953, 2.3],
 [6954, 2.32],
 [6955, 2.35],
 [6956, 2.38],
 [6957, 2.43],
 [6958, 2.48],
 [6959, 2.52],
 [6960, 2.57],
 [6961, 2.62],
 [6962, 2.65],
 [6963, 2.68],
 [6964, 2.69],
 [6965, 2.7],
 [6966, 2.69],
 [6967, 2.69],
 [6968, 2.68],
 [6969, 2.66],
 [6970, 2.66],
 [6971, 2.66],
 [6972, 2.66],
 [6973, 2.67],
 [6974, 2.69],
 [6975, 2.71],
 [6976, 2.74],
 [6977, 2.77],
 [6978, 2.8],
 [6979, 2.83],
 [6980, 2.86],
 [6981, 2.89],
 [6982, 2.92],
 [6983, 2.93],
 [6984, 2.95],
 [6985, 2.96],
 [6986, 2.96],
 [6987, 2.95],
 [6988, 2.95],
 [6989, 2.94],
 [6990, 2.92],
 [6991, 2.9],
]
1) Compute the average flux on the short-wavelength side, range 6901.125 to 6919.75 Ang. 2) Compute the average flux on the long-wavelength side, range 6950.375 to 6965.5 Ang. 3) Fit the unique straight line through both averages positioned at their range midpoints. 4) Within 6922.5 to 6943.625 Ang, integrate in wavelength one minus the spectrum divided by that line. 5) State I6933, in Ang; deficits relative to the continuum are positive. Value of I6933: 3.0 Ang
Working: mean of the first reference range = 2.83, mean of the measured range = 2.29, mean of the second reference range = 2.48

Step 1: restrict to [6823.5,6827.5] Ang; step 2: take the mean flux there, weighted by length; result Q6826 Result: 2.61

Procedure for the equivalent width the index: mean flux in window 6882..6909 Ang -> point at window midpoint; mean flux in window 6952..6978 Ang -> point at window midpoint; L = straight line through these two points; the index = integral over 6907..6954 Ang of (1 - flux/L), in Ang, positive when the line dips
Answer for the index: 4.73 Ang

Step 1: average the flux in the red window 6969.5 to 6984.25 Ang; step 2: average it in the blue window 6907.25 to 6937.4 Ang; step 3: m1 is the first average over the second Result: 1.12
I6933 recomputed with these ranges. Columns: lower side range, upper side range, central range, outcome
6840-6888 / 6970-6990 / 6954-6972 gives 1.42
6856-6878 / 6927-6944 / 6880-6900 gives -1.84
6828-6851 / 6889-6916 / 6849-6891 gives 1.22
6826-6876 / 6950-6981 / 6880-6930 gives -0.68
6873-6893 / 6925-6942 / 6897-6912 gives -2.06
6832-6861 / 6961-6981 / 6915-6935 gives 2.69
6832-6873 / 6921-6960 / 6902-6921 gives -2.81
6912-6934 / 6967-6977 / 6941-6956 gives 1.28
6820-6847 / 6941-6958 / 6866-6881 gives -0.37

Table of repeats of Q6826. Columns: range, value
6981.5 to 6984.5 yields 2.93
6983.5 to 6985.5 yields 2.96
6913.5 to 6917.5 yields 2.69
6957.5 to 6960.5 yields 2.52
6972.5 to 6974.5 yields 2.68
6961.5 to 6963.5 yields 2.67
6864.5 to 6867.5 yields 2.64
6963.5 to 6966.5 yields 2.69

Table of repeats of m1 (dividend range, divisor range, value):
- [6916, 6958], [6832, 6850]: 0.86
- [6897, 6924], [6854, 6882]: 1.04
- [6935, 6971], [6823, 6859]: 0.91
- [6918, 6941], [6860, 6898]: 0.86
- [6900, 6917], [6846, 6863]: 1.06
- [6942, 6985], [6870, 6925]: 0.95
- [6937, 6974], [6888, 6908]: 0.88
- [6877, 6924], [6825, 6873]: 1.02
